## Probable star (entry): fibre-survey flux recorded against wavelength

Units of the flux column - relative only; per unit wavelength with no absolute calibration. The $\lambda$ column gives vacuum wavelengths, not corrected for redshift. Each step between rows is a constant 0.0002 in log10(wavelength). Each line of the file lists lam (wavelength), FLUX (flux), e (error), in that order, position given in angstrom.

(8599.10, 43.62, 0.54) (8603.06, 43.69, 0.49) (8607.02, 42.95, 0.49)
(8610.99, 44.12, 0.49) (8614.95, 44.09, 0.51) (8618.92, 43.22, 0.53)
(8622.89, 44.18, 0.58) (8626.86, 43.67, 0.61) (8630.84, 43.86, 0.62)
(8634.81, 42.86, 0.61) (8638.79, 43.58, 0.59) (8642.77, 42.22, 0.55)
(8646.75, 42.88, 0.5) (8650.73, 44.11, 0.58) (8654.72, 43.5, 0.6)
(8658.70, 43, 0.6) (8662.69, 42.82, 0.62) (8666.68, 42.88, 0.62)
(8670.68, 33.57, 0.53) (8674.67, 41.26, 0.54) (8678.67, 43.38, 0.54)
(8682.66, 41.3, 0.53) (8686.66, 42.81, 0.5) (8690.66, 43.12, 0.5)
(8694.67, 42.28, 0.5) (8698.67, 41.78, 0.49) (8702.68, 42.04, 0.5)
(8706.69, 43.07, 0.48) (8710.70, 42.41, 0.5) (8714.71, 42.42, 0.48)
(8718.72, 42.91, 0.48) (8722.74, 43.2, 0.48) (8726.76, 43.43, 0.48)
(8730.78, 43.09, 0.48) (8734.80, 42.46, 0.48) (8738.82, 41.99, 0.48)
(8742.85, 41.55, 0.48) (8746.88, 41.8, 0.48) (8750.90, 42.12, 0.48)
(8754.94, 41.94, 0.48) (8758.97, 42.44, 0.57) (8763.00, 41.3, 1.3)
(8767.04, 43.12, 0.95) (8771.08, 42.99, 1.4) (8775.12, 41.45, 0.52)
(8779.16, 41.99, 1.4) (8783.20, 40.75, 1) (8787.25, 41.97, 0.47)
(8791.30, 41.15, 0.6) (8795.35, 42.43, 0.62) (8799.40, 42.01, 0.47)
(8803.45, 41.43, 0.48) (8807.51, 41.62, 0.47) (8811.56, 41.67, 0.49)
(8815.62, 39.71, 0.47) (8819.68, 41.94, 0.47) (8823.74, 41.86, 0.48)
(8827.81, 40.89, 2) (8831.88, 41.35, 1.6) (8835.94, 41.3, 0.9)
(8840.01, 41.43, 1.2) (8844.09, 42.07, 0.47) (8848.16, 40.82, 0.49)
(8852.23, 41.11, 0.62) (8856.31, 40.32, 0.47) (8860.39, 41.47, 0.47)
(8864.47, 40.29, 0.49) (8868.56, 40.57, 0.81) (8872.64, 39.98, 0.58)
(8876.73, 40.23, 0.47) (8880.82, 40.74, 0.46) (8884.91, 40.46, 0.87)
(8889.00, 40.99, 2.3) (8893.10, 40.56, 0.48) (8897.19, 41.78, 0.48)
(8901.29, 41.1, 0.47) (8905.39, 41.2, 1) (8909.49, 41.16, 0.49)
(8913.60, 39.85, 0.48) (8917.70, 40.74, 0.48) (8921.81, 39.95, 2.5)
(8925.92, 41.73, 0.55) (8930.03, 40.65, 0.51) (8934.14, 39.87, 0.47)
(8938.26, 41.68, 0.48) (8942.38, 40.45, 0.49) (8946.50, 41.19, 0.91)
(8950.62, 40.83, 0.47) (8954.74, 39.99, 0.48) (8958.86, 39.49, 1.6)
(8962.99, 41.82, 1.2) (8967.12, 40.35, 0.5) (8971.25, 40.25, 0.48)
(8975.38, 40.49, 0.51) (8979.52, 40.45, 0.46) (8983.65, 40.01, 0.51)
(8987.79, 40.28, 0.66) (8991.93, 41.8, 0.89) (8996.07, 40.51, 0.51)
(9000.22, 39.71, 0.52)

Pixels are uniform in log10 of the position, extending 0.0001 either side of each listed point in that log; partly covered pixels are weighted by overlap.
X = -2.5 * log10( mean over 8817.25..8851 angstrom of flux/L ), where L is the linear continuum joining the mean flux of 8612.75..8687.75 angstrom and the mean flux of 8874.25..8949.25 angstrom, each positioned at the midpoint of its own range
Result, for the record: 0.00 mag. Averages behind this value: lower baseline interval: 42.6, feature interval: 41.4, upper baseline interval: 40.8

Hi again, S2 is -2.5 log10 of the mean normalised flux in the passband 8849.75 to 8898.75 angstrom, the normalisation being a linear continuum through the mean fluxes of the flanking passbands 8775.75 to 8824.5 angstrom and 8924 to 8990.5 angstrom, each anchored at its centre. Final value 0.01 mag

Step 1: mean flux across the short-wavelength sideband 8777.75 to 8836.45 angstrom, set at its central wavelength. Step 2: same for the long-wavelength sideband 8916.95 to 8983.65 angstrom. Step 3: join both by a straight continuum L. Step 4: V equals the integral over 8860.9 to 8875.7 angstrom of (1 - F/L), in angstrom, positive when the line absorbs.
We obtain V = 0.3 angstrom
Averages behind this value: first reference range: 41.5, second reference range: 40.6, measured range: 40.4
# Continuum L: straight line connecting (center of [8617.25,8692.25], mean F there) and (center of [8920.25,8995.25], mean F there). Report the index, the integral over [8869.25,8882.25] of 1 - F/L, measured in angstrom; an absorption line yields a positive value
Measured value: 0.26 angstrom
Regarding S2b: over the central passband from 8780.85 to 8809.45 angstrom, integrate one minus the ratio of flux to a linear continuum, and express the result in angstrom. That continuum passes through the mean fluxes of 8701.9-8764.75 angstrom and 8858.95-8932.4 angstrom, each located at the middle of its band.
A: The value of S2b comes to 0.1 angstrom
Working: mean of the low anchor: 42.4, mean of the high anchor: 40.7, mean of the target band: 41.6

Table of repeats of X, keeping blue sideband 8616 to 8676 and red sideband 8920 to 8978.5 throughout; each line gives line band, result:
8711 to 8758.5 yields -0.01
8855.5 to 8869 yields 0.01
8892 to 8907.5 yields -0.01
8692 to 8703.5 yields 0.00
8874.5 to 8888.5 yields 0.01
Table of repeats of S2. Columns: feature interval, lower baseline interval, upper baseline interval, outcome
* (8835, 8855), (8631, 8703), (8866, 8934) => -0.01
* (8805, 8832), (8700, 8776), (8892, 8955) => 0.01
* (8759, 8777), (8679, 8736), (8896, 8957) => 0.00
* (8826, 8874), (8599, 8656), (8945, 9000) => 0.02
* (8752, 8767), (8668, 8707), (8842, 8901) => -0.02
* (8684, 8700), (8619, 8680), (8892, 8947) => -0.01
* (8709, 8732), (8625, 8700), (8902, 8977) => -0.02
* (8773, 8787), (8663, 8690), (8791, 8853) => 0.00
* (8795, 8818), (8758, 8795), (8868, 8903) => 0.00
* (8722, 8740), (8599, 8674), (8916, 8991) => -0.02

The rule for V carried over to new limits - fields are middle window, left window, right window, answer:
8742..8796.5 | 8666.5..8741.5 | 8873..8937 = -0.4 angstrom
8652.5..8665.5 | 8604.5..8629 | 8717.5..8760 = 0.0 angstrom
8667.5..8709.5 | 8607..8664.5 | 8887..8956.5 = 1.4 angstrom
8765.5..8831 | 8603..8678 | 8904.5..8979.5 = 0.0 angstrom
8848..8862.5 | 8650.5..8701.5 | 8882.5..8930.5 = 0.1 angstrom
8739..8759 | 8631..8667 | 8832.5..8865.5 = 0.1 angstrom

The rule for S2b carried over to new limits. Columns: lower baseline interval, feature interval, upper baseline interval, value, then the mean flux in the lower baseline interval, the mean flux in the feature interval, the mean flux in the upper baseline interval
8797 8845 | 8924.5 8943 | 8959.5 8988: -0.1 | 41.4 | 40.9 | 40.5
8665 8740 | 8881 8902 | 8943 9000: 0.0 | 42.1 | 41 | 40.5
